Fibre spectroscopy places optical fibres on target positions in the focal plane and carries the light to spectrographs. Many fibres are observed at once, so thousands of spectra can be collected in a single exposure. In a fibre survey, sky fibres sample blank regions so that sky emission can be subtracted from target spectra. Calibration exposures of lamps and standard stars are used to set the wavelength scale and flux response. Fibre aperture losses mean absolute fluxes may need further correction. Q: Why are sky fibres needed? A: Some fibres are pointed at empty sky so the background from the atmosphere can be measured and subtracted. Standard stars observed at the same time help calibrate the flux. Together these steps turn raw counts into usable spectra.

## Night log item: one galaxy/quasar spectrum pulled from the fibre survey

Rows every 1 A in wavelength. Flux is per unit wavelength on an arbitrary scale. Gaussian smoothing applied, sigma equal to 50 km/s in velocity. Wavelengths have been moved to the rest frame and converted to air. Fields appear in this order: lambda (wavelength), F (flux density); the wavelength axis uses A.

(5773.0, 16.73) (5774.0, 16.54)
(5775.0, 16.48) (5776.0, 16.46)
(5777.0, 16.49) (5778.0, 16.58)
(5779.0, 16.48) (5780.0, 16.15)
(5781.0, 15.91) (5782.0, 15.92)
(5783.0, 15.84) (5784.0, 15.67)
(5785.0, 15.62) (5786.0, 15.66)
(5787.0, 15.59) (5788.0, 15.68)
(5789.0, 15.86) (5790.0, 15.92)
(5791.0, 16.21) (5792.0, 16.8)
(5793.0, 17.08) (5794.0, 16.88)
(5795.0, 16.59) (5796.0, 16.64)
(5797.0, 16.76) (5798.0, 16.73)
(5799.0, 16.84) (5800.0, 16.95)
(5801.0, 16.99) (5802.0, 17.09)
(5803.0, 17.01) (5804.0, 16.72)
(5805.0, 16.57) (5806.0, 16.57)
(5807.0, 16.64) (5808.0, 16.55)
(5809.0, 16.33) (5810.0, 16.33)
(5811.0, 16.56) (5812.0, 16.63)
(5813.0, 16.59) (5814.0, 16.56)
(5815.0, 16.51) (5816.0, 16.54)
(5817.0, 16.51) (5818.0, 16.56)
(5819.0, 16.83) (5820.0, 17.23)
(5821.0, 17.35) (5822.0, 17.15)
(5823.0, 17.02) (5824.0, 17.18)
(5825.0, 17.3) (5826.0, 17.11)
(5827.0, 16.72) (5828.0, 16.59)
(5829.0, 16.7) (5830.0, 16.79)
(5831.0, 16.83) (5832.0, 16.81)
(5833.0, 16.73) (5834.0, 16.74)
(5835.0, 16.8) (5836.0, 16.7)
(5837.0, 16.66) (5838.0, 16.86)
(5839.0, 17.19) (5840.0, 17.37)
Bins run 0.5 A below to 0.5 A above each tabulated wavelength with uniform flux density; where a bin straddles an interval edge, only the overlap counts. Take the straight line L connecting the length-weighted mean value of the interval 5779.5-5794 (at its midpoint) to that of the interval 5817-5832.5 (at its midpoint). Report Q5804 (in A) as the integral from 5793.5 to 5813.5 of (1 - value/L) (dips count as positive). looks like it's -0.3 A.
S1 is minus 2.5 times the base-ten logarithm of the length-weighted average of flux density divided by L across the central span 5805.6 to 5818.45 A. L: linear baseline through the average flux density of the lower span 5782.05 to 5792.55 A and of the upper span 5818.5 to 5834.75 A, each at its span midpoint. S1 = 0.00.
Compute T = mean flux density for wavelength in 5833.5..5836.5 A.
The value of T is 16.7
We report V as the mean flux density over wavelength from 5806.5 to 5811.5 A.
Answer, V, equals 16.5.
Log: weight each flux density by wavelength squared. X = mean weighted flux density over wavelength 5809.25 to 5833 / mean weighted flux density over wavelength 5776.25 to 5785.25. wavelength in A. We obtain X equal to 1.06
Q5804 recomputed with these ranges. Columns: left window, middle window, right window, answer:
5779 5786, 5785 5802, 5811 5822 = -0.29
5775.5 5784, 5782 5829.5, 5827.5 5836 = -0.32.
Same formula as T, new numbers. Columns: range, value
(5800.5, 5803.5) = 17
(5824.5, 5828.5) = 16.9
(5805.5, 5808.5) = 16.6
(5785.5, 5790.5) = 15.7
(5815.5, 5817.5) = 16.5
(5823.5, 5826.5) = 17.2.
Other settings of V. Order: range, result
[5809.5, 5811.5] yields 16.4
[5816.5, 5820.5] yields 16.8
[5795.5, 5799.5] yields 16.7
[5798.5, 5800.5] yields 16.9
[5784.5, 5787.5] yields 15.6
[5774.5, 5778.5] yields 16.5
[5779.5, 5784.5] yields 15.9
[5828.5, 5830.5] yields 16.7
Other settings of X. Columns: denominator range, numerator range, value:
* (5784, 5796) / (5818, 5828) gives 1.07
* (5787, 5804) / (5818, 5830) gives 1.03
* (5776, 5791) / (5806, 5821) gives 1.05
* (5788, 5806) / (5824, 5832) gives 1.02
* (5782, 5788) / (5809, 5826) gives 1.08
